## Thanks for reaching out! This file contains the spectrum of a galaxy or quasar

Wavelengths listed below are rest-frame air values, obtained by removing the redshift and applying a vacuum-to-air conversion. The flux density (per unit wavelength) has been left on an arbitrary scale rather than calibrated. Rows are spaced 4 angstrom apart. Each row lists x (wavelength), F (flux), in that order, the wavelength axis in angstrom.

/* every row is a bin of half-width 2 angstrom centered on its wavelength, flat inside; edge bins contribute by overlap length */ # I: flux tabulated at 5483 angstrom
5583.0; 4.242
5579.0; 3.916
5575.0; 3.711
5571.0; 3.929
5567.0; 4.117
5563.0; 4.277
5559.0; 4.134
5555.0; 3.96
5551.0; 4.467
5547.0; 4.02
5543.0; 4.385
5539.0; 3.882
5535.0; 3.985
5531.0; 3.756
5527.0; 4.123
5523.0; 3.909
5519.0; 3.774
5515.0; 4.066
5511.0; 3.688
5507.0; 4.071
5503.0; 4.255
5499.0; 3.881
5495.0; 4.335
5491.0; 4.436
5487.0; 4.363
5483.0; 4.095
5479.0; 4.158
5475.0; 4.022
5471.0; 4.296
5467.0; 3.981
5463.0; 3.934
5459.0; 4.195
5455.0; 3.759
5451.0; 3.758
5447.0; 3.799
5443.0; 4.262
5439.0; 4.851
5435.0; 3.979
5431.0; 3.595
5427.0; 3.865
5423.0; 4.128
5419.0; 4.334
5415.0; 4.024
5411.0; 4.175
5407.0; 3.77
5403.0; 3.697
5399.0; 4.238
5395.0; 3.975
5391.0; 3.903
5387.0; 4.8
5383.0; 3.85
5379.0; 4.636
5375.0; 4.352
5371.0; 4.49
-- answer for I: 4.095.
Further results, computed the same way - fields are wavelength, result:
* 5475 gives 4.022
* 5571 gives 3.929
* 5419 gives 4.334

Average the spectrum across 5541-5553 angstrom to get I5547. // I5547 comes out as 4.29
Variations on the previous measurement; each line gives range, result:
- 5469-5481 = 4.16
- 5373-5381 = 4.49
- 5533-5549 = 4.07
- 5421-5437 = 3.89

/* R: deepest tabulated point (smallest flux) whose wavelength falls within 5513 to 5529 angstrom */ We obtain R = 3.774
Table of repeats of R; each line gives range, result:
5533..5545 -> 3.882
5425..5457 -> 3.595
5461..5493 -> 3.934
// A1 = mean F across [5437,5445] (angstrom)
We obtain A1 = 4.56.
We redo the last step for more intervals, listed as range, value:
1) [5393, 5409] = 3.92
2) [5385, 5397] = 4.23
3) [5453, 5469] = 3.97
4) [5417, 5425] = 4.23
